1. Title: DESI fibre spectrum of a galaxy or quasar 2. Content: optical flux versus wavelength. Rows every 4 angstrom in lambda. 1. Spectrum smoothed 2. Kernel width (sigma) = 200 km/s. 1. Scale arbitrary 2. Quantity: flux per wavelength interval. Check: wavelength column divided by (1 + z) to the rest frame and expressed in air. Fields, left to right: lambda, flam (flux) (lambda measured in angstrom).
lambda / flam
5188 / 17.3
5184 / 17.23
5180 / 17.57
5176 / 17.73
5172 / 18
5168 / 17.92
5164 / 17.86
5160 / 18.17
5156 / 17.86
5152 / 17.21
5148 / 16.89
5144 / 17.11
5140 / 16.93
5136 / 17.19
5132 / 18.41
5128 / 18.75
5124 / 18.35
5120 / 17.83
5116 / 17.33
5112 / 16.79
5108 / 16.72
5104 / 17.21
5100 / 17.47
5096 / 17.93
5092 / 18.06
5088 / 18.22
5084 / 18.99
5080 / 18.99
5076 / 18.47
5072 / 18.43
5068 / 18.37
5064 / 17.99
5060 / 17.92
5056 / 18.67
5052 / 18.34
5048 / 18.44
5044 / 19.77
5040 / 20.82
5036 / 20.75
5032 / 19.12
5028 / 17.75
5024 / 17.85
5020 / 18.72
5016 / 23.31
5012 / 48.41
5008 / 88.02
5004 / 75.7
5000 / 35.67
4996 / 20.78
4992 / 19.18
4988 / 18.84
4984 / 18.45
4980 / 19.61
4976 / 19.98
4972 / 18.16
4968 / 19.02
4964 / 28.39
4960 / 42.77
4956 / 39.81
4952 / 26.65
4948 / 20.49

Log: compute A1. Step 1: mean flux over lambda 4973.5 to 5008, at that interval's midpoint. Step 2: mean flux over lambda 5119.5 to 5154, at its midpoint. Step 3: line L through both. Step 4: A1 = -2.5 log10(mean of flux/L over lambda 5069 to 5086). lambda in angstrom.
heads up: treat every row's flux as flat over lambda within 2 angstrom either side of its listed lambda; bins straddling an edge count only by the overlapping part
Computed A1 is 0.24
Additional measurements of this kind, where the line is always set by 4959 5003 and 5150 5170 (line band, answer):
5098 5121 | 0.15 mag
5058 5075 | 0.17 mag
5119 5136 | 0.05 mag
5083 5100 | 0.12 mag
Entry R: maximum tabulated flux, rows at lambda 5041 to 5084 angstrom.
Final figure 19.77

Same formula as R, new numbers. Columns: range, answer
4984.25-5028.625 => 88.02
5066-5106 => 18.99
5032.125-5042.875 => 20.82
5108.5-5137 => 18.75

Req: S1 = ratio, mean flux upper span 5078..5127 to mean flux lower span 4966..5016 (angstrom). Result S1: 0.54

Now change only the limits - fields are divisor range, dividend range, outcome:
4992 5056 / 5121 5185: 0.59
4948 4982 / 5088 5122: 0.66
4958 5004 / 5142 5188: 0.68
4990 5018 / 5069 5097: 0.42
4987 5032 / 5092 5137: 0.51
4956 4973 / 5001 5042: 1.20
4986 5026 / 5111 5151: 0.48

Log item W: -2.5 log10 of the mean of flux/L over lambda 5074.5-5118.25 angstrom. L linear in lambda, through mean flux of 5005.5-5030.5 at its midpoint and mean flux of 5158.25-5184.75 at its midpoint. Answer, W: 0.44 mag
